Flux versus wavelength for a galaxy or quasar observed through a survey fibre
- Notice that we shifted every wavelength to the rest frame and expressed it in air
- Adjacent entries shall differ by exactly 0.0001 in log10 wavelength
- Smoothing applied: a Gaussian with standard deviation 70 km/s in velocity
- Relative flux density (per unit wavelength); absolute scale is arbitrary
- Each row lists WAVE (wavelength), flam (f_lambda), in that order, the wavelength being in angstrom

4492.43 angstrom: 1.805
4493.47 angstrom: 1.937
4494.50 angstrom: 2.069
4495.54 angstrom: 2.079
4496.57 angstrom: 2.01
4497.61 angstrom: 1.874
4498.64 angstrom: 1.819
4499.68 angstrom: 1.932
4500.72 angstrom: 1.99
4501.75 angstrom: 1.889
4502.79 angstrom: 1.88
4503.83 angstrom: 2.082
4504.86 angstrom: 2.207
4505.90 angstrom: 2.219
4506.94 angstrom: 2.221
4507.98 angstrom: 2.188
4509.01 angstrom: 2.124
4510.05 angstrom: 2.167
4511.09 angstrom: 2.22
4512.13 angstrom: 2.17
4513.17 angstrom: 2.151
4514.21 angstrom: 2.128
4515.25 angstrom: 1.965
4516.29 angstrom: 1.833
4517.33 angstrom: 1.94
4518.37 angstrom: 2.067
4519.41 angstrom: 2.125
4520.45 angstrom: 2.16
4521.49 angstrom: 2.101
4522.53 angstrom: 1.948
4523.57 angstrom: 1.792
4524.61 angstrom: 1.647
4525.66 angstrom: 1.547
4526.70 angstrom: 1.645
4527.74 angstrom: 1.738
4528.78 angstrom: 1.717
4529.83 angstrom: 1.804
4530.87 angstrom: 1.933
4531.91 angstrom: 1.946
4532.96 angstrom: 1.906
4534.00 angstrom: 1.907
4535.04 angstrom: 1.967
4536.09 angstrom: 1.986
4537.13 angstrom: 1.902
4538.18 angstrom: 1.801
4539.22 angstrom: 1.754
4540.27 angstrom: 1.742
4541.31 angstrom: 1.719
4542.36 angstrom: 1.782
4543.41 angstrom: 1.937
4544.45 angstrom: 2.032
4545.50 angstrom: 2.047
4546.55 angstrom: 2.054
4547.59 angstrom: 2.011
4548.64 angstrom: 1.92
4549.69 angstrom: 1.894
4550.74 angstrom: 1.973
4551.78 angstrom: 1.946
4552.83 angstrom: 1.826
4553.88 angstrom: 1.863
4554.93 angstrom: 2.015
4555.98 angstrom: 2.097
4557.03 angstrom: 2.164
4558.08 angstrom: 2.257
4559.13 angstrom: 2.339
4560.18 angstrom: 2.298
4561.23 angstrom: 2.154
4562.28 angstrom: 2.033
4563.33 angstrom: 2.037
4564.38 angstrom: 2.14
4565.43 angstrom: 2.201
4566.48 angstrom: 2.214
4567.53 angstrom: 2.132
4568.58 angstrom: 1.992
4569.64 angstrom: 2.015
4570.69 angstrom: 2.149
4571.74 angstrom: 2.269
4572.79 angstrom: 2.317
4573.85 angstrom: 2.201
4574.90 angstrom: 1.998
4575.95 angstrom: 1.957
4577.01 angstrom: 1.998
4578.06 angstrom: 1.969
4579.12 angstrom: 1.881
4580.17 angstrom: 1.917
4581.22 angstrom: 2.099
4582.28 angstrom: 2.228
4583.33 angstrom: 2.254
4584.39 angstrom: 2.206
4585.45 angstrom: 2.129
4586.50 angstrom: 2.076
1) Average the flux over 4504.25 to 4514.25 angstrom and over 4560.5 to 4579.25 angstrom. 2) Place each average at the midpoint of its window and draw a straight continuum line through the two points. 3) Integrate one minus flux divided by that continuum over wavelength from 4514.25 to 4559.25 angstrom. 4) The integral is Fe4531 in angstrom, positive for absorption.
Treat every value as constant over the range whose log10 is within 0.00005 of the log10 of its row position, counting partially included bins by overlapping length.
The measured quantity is 4.6 angstrom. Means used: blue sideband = 2.18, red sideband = 2.1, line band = 1.92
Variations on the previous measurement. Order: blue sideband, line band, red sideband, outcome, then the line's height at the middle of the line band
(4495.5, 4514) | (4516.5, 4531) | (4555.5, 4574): 1.6 angstrom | 2.1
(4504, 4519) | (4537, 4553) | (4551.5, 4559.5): 1.3 angstrom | 2.07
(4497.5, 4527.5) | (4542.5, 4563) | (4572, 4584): 0.1 angstrom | 2.05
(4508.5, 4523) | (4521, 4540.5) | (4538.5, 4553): 1.6 angstrom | 1.99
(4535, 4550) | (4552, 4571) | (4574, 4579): -1.5 angstrom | 1.95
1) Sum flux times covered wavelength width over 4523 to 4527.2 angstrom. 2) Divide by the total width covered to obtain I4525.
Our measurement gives 1.66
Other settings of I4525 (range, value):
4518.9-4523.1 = 2.08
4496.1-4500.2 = 1.91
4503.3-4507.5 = 2.18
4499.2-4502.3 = 1.94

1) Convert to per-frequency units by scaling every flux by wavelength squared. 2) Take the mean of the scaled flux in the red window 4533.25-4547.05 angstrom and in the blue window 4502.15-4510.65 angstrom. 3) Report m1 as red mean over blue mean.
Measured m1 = 0.9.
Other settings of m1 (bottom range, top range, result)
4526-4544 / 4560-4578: 1.17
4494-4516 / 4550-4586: 1.04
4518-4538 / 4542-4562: 1.09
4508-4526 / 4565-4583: 1.07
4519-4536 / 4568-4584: 1.14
